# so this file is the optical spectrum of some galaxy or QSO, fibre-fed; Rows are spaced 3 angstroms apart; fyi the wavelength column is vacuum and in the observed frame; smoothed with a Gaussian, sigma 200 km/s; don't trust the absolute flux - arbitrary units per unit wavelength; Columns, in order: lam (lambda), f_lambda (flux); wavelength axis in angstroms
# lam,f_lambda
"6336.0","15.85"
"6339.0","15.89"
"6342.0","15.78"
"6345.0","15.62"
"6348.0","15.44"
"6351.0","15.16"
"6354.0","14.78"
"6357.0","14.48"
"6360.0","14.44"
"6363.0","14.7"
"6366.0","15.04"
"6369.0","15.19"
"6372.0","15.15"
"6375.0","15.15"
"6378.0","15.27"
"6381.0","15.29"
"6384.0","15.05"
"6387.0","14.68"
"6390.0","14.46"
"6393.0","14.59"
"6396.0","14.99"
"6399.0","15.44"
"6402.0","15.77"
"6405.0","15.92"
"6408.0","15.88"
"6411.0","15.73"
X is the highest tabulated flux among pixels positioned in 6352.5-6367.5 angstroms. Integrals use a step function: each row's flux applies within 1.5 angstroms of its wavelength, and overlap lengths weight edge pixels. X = 15.04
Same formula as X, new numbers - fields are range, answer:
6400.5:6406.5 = 15.92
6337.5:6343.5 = 15.89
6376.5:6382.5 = 15.29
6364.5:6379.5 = 15.27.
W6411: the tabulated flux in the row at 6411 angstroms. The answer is 15.73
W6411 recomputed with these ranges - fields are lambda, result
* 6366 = 15.04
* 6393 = 14.59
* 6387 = 14.68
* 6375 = 15.15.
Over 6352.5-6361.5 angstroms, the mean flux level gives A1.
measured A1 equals 14.6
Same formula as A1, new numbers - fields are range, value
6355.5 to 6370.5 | 14.8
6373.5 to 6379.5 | 15.2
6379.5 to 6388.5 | 15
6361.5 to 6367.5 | 14.9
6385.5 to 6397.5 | 14.7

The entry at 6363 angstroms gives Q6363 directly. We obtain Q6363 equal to 14.7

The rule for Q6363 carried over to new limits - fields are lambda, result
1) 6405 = 15.92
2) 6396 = 14.99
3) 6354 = 14.78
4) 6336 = 15.85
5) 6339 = 15.89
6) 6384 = 15.05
